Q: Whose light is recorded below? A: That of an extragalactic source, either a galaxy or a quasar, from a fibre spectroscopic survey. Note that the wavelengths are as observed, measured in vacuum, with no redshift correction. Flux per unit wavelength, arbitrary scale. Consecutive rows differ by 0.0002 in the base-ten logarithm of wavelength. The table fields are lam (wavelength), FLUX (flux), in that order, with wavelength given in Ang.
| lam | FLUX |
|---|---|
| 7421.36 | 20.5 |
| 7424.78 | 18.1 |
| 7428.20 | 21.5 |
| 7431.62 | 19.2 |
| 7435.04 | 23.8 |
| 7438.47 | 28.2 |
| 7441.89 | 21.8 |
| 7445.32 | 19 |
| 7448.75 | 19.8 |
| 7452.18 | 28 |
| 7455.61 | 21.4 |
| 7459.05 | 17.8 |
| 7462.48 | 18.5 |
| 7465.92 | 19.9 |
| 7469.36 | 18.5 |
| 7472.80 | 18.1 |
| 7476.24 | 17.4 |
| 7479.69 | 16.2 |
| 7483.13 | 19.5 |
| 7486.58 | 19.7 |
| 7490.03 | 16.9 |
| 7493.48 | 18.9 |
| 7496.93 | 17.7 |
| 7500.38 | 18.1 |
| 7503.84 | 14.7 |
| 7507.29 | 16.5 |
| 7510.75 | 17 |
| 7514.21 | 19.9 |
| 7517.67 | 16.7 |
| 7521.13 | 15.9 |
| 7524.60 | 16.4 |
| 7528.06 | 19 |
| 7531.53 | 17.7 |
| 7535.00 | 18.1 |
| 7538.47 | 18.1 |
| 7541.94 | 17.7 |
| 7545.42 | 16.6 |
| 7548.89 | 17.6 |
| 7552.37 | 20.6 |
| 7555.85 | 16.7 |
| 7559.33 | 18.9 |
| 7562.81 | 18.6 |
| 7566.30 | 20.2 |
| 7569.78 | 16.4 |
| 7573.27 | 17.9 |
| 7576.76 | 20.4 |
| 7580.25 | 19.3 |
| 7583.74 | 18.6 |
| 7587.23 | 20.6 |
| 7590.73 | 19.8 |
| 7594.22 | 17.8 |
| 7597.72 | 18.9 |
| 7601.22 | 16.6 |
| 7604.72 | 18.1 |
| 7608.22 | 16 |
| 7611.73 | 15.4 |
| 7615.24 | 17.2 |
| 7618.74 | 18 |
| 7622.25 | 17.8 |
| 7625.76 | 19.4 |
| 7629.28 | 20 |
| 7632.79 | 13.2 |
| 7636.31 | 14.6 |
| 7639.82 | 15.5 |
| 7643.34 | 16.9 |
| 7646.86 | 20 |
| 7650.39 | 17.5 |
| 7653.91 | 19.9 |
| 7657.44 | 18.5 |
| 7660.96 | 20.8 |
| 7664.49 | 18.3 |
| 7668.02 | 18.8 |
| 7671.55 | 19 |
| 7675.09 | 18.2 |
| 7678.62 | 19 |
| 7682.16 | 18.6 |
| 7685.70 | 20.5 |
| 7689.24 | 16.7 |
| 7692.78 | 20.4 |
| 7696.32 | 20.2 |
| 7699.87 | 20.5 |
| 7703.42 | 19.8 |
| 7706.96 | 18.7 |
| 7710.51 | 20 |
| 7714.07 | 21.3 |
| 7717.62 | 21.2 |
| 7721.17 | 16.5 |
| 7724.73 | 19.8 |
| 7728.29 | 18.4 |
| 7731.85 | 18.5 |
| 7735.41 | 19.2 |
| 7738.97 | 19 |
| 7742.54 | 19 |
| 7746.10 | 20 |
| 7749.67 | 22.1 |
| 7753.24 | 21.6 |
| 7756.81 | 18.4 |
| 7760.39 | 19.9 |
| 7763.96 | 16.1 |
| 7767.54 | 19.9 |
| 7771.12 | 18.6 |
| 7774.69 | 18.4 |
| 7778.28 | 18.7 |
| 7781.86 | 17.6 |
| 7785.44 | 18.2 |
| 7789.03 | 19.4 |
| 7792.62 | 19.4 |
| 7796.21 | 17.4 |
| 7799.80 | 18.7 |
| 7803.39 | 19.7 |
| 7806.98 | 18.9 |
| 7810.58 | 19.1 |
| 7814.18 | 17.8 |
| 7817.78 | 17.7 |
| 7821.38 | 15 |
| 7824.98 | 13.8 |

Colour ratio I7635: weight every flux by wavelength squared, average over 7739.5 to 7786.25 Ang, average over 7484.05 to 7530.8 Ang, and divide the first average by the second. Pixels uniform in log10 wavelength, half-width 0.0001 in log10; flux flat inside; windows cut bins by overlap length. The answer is 1.17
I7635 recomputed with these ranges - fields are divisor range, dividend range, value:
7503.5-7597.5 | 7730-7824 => 1.10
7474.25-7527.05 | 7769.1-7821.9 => 1.14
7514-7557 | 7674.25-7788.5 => 1.14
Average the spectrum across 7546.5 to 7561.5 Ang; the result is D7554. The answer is 18.4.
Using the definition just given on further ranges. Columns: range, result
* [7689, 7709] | 19.6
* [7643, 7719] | 19.3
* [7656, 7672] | 19.1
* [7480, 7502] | 18.3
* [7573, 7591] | 19.5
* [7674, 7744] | 19.3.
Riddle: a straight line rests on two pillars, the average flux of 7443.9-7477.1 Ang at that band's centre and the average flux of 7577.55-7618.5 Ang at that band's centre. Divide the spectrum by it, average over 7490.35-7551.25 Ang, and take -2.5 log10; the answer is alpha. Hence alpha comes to 0.10 mag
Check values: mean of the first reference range 19.9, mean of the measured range 17.5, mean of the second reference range 18.1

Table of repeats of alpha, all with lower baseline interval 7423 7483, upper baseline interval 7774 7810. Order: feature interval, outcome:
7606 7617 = 0.20 mag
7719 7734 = 0.03 mag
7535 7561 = 0.11 mag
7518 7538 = 0.15 mag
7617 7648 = 0.13 mag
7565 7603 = 0.05 mag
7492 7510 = 0.18 mag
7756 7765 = 0.03 mag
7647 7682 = 0.02 mag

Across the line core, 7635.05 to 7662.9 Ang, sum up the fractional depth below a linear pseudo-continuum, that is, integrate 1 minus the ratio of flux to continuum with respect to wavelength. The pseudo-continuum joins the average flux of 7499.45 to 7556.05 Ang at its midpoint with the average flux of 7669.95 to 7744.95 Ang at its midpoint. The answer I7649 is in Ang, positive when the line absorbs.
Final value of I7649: 1.0 Ang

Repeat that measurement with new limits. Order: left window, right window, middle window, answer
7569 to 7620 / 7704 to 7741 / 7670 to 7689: 0.0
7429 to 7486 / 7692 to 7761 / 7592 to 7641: 7.2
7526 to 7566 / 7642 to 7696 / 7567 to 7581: -0.2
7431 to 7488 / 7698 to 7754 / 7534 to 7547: 1.7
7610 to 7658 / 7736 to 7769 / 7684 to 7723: -2.0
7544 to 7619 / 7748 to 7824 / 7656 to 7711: -2.4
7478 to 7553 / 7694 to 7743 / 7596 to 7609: 0.7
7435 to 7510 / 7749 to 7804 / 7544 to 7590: 1.4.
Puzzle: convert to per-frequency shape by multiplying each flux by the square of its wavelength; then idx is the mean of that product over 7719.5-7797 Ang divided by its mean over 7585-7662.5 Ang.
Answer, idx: 1.10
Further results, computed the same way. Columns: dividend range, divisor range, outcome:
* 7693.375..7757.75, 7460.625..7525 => 1.18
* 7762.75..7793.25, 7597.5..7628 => 1.11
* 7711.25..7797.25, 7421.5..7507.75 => 1.05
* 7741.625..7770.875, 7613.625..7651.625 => 1.17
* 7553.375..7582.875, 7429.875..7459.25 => 0.86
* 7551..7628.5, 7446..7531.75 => 1.02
